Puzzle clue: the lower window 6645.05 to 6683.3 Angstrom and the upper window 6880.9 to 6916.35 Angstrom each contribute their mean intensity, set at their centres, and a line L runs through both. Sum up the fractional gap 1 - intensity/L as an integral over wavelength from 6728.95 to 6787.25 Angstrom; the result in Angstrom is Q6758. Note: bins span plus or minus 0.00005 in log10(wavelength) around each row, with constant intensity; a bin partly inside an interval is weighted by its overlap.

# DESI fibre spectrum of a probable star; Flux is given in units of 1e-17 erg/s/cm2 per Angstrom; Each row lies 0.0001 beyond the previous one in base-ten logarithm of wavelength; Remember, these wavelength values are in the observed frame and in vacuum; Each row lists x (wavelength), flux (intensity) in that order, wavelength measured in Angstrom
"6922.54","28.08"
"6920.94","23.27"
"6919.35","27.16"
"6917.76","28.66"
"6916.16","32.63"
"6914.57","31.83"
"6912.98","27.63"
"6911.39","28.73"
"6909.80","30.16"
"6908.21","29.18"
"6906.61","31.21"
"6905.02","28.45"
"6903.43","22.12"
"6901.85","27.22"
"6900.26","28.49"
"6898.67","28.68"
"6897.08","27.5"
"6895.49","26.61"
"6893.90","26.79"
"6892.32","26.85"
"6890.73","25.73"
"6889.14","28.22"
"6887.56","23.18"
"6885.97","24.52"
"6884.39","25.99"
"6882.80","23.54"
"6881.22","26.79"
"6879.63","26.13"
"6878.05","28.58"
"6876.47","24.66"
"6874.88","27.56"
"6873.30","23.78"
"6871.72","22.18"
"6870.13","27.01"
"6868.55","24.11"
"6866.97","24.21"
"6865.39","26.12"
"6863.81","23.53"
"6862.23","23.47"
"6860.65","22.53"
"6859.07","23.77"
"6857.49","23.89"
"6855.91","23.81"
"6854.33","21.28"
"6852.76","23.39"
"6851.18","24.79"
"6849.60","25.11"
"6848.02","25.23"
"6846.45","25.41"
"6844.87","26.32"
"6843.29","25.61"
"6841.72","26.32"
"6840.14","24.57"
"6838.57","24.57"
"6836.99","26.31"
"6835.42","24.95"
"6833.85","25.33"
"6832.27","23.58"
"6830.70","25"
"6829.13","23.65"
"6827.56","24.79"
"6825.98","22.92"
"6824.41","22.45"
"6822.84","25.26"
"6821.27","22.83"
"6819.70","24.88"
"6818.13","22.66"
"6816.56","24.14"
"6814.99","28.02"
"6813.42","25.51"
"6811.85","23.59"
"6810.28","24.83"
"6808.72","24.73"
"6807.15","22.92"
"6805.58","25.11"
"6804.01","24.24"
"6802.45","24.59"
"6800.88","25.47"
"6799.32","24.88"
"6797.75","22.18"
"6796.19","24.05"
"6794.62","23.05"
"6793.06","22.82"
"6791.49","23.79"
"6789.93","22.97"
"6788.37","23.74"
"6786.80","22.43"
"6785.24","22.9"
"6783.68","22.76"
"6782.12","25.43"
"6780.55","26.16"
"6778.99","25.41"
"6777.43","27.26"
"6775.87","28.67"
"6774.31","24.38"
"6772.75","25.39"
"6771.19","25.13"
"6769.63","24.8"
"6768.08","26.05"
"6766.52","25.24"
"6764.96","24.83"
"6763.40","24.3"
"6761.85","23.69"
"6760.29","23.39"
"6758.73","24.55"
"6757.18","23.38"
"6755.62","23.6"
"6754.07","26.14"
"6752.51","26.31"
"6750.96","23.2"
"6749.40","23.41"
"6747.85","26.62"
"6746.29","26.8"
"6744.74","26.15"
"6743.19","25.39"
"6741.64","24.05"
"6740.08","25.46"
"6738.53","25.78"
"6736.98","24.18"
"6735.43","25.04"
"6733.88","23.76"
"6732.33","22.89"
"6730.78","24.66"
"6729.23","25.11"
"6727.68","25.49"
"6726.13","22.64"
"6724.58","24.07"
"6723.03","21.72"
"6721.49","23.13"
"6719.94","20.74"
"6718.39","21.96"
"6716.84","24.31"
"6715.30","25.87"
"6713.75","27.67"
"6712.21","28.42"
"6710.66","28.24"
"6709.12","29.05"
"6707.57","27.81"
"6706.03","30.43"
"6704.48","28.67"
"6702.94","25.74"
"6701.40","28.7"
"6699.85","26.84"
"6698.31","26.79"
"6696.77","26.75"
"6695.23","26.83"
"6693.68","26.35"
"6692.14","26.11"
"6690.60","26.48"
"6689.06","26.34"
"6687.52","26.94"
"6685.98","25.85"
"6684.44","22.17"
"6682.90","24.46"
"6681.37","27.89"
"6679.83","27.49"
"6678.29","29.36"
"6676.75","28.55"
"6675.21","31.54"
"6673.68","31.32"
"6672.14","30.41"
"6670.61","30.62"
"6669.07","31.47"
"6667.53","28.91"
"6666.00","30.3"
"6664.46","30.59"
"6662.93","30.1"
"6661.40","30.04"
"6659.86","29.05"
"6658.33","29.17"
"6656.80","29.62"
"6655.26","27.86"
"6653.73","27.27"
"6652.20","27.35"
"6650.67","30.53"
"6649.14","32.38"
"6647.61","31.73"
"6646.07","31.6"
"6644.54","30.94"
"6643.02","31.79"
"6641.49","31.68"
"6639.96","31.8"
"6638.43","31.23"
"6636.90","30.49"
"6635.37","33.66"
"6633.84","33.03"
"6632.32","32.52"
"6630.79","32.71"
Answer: 7.86 Angstrom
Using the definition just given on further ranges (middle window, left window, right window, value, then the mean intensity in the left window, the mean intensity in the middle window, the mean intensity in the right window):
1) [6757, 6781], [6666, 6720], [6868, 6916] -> 1.8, 27.5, 25.2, 26.9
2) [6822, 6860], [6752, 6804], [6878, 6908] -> 1.8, 24.5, 24.5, 26.7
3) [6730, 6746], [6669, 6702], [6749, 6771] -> 0.4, 27.6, 24.8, 24.5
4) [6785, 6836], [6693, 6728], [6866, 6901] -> 3.7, 26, 24.1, 26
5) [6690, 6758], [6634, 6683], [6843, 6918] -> 8.1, 30.1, 25.5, 26.1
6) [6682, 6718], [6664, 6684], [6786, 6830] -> 1.9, 29.3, 26.8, 24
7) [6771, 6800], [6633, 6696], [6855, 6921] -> 3.5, 29.3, 24.4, 26.4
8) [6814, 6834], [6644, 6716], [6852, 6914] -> 1.8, 28.5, 24.2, 25.9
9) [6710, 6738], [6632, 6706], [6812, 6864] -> 3.2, 29.1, 24.4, 24.4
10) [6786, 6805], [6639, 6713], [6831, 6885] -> 1.8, 28.8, 23.7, 24.8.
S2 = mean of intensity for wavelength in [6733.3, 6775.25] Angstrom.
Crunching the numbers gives 24.9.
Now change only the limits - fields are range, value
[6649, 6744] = 27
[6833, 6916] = 25.9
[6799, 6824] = 24.6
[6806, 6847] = 24.7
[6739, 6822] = 24.6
